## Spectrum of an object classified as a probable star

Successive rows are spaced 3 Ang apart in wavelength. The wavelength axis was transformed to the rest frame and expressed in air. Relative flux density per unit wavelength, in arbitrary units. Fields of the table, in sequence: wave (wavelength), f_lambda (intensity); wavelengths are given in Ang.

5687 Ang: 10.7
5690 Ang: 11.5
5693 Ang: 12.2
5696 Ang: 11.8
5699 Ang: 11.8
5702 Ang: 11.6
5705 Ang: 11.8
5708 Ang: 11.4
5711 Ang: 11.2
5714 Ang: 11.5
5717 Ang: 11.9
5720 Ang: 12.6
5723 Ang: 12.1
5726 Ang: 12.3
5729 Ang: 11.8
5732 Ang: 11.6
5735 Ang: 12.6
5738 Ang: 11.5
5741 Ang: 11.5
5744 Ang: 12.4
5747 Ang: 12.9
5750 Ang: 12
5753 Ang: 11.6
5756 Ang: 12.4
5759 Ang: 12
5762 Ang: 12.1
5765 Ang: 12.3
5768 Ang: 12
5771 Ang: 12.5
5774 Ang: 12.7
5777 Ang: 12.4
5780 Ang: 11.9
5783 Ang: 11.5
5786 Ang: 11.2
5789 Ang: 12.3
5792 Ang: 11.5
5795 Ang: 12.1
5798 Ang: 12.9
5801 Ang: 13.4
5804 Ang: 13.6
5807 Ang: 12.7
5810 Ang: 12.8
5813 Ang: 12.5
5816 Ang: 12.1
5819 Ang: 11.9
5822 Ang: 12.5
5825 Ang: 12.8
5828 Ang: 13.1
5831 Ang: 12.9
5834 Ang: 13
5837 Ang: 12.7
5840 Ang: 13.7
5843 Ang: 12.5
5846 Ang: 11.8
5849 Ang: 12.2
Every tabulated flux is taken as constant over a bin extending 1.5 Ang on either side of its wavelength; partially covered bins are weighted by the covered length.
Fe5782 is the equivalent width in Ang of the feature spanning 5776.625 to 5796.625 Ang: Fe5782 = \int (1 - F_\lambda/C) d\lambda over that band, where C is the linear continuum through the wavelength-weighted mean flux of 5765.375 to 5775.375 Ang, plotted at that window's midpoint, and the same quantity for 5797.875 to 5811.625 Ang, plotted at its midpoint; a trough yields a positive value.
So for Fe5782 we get 1.4 Ang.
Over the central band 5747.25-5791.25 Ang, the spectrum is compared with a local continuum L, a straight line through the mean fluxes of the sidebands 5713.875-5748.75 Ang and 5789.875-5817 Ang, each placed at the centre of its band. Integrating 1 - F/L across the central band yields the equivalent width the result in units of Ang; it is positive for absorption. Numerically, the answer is 1.02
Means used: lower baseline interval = 12.1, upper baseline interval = 12.6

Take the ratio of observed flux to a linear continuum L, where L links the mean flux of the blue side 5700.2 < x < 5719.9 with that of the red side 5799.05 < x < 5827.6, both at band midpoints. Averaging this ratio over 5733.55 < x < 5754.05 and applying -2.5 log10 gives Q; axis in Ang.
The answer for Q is -0.008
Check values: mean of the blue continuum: 11.6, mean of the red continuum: 12.7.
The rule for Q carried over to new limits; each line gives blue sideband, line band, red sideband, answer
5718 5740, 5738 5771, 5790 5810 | 0.02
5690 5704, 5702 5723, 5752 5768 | 0.01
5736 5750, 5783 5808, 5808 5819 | -0.01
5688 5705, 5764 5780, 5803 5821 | 0.00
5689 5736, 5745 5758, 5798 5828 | 0.00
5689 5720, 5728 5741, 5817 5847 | 0.01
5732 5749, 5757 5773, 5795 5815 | 0.02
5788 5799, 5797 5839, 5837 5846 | -0.03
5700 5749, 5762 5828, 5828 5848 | 0.01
